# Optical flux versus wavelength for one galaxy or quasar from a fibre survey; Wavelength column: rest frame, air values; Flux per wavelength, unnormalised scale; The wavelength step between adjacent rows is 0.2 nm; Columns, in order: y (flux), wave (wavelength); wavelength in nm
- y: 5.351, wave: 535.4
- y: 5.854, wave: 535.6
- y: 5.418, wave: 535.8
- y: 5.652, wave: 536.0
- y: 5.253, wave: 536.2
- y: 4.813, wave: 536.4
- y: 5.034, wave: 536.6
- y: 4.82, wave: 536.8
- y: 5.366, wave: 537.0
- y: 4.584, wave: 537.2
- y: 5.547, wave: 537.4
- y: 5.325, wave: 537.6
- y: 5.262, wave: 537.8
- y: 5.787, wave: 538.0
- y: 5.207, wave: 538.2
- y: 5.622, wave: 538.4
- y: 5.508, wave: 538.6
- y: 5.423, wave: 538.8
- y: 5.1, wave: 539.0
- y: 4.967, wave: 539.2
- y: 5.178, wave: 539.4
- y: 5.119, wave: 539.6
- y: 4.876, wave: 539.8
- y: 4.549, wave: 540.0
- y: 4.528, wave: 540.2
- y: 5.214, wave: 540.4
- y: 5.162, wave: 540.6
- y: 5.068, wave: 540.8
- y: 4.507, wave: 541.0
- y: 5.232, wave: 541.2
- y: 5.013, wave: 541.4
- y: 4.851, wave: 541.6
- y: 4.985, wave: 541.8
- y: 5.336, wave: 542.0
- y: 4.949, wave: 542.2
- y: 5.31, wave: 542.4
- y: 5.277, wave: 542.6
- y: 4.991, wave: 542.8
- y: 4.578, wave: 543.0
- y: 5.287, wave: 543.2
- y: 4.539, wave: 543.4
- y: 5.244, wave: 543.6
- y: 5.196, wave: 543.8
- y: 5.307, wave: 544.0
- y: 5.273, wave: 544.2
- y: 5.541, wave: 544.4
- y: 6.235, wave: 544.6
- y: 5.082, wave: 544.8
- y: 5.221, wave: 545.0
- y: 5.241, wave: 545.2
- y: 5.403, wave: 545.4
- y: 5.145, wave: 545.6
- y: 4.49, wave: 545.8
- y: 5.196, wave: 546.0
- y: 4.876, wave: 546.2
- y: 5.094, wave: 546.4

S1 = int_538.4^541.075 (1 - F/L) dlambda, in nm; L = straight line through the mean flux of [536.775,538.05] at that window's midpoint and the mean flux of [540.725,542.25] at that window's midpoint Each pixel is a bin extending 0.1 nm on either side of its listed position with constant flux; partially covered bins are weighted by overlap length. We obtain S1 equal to 0.03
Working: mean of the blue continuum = 5.24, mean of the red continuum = 4.99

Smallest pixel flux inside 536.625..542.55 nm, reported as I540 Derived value 4.507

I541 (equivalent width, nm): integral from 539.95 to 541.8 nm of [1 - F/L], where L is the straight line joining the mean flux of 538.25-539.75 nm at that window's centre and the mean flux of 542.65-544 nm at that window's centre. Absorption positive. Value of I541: 0.08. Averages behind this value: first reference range 5.26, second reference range 5.01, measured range 4.92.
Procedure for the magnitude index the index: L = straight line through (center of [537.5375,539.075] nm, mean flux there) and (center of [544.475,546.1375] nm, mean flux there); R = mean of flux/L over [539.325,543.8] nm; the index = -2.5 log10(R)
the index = 0.07 mag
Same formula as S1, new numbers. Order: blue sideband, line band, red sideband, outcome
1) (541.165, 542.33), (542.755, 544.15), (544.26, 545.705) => 0.056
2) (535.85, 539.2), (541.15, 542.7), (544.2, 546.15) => 0.045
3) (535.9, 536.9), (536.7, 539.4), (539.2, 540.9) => -0.119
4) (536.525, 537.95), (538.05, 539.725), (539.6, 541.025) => -0.089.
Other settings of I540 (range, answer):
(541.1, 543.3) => 4.578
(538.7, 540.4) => 4.528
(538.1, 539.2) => 4.967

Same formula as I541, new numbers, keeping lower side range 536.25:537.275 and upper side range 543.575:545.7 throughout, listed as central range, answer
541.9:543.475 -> 0.064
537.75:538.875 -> -0.101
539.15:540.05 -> 0.024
